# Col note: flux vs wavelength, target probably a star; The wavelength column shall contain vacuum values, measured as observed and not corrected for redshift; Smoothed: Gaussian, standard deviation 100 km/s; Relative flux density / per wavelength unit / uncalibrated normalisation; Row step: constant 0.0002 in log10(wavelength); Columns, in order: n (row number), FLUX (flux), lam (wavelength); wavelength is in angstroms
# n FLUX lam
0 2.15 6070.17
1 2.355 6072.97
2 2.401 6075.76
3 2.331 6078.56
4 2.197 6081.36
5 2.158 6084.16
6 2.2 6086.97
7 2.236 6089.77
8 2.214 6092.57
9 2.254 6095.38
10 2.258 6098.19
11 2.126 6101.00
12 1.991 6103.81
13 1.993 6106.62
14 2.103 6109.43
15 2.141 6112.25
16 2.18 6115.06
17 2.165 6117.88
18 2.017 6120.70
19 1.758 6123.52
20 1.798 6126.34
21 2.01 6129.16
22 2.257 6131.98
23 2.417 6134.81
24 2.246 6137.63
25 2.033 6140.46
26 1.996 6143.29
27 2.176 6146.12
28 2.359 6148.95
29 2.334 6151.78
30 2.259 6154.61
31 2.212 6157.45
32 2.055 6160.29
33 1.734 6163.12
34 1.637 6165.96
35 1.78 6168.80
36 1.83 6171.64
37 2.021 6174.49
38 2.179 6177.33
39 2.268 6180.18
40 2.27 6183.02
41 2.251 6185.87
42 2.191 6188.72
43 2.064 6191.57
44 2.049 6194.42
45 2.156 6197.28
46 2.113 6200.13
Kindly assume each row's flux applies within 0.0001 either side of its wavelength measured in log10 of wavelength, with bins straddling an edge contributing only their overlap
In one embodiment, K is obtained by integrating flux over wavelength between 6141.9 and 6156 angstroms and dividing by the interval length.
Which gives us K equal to 2.23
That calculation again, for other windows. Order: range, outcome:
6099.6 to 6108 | 2.04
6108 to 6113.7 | 2.12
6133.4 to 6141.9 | 2.23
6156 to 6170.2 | 1.88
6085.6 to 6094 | 2.22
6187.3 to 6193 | 2.13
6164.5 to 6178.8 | 1.89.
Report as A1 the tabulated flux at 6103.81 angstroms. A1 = 1.991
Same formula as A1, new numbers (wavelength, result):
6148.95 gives 2.359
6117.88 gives 2.165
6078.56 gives 2.331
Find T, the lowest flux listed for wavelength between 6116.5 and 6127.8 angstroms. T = 1.758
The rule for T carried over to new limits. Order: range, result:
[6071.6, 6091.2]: 2.158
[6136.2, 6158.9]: 1.996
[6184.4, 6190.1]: 2.191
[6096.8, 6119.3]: 1.991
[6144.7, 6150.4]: 2.176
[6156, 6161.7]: 2.055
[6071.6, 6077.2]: 2.355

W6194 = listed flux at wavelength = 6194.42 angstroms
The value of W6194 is 2.049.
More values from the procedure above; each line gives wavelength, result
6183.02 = 2.27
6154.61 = 2.259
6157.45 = 2.212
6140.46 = 2.033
